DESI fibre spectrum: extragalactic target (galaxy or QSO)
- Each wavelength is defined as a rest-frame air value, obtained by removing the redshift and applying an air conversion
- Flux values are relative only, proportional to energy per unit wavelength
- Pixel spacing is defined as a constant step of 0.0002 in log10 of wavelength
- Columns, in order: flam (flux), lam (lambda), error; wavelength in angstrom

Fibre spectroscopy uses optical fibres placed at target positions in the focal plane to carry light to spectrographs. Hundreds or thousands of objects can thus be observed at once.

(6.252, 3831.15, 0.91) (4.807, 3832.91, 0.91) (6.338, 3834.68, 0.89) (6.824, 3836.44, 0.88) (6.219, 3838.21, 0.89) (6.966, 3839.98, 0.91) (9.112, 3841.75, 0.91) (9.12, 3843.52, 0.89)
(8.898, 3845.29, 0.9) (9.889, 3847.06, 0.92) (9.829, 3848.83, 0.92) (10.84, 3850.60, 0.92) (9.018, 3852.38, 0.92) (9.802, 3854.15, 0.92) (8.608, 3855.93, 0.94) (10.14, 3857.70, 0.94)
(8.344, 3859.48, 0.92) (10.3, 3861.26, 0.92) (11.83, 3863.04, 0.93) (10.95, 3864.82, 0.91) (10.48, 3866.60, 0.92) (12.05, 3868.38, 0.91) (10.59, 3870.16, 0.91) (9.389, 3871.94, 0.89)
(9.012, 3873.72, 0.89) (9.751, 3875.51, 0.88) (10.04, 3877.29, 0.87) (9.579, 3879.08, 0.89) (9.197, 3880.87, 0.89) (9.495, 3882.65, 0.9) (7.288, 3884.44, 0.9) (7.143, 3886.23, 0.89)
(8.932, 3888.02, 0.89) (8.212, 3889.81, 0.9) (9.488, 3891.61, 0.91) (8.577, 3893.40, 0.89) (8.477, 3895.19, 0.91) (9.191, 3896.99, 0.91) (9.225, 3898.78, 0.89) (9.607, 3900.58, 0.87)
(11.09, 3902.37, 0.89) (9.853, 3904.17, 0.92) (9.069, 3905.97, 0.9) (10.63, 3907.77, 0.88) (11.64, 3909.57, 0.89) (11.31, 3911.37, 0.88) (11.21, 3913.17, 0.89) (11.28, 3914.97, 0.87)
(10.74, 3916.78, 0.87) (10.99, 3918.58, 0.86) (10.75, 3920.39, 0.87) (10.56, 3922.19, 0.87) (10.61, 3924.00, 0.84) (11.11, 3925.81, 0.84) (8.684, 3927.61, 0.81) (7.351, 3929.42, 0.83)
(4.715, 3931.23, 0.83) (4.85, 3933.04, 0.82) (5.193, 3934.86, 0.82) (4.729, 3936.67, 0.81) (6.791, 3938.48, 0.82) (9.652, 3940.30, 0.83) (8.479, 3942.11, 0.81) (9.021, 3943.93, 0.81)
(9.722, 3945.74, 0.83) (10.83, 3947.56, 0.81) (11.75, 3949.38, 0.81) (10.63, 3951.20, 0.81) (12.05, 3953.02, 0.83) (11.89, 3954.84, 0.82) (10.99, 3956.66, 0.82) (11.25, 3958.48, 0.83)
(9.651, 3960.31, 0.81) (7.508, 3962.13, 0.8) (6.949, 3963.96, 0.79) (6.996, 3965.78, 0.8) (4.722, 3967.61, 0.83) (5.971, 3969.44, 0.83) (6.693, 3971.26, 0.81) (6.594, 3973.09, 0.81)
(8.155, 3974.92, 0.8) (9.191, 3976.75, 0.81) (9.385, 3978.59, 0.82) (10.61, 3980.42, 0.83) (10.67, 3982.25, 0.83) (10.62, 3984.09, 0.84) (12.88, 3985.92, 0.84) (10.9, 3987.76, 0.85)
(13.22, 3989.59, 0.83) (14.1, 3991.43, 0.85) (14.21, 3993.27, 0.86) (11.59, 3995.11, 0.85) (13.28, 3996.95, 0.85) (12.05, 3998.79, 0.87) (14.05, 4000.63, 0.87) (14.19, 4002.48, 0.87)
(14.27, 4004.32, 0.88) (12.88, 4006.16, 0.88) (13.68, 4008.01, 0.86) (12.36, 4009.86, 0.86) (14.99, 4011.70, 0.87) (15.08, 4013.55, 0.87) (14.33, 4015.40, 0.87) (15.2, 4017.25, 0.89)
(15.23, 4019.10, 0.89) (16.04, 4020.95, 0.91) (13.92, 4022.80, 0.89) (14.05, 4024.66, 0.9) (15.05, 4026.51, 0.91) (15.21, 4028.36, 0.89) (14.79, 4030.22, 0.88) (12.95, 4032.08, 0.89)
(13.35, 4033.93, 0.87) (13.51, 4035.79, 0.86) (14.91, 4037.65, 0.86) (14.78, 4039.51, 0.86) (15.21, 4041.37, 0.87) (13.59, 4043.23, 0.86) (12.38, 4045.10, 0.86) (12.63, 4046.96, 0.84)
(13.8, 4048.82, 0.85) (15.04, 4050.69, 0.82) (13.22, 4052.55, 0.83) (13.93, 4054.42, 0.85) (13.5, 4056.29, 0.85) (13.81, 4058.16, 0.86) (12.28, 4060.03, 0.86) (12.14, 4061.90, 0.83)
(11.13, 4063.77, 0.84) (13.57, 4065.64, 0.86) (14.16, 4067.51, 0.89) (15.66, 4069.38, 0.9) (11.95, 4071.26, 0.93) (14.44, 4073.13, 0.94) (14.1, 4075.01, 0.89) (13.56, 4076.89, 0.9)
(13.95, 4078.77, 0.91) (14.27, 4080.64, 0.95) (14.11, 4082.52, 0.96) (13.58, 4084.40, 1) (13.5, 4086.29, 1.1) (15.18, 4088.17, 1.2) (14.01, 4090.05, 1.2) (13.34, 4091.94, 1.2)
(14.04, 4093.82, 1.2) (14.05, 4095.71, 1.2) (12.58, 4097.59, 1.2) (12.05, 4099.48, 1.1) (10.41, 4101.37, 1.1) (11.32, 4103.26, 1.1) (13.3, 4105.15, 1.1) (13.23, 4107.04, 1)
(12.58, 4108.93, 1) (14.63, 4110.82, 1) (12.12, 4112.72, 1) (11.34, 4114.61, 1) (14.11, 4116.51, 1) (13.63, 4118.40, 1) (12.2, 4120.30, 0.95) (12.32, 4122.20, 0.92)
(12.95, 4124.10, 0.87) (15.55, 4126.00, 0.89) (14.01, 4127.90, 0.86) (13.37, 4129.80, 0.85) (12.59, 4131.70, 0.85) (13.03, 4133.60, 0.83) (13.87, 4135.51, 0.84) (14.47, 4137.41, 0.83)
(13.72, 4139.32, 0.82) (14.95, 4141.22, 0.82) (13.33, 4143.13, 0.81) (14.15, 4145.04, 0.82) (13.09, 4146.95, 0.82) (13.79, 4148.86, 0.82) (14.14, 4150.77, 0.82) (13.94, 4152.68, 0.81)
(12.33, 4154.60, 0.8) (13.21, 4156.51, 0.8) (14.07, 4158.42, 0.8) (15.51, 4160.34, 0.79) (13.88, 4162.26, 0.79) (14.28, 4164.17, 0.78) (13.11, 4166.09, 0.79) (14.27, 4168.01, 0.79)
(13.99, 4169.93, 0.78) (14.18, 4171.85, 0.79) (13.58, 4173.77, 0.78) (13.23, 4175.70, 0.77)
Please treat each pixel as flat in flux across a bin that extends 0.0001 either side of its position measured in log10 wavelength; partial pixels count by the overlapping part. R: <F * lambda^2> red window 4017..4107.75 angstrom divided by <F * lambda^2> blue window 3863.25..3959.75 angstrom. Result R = 1.54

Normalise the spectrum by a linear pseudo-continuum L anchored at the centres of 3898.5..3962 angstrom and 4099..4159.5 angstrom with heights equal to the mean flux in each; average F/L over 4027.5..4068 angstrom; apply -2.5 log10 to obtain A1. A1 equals -0.159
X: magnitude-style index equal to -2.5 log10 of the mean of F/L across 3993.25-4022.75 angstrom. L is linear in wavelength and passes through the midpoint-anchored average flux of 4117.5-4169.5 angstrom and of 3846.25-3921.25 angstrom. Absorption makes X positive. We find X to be -0.19 mag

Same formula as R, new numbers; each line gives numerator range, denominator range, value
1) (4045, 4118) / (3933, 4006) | 1.40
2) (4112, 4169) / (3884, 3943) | 1.69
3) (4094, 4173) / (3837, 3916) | 1.59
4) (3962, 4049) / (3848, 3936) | 1.37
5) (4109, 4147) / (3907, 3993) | 1.55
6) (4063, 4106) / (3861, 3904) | 1.55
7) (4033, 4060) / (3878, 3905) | 1.65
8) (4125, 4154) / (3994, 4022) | 1.06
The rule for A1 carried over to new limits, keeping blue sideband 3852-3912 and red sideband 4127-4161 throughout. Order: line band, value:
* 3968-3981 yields 0.37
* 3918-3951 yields 0.20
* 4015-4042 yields -0.22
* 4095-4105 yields 0.08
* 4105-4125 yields 0.03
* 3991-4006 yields -0.17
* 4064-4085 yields -0.10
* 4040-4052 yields -0.13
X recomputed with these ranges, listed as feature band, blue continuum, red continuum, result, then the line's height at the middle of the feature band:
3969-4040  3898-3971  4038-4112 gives -0.120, 11.3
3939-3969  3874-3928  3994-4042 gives 0.237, 11.7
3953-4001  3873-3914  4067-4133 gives 0.095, 11.1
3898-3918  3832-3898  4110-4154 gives -0.081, 9.77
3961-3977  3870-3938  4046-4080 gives 0.497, 10.9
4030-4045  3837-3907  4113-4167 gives -0.170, 12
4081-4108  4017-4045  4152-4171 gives 0.075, 14.2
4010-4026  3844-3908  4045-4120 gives -0.210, 12.1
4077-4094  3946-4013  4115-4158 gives -0.104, 12.7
